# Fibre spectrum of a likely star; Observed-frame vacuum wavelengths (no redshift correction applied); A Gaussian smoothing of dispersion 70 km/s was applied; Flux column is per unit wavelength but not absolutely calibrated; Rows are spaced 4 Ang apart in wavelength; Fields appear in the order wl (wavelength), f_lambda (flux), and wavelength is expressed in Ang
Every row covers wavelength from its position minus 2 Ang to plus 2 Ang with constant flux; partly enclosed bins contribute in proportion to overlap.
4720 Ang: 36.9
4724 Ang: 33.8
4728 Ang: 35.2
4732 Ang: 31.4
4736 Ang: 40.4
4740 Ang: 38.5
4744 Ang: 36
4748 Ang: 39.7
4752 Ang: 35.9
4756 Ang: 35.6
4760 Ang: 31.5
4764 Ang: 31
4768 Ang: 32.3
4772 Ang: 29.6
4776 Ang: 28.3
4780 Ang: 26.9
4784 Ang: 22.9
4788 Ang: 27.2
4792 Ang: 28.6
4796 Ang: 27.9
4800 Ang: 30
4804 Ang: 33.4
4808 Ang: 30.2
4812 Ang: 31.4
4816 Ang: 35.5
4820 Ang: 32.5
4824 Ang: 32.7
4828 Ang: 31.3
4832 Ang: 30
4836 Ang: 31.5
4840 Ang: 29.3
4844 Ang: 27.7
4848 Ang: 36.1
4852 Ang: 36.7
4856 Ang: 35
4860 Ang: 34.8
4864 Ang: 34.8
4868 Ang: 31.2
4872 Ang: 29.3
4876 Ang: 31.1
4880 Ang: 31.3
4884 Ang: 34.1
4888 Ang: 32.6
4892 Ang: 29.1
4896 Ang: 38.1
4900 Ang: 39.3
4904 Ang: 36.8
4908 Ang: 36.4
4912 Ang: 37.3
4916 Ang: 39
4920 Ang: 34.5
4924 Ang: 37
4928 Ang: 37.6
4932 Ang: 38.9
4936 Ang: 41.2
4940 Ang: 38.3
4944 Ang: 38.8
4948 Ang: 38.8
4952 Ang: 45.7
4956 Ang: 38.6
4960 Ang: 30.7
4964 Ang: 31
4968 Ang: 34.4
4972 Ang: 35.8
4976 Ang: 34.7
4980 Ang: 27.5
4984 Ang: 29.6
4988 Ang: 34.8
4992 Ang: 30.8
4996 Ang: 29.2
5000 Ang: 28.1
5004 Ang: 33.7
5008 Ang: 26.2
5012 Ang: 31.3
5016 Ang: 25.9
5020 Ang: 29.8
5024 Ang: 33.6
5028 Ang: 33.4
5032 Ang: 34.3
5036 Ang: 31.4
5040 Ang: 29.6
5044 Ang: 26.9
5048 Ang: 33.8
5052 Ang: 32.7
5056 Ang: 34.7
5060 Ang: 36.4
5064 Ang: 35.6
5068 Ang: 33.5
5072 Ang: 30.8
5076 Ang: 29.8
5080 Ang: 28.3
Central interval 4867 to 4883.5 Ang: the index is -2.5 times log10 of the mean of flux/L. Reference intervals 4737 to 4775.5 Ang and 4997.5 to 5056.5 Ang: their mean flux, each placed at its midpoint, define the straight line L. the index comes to 0.06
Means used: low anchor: 34.4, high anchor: 30.9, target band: 31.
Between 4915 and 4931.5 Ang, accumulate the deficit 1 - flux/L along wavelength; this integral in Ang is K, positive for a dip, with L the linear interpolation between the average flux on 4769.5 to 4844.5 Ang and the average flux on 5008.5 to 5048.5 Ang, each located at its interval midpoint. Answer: -3.7 Ang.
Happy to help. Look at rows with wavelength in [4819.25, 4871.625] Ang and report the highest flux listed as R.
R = 36.7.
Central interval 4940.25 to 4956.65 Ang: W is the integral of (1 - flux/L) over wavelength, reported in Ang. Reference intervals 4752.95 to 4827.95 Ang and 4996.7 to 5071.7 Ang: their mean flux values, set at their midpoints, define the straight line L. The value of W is -4.80 Ang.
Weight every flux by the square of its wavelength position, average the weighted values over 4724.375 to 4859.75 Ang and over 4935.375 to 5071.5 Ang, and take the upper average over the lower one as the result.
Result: 1.12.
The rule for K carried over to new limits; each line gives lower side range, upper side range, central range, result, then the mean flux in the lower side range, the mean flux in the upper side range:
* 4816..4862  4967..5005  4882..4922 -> -4.3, 32.6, 31.7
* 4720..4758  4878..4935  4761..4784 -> 4.5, 36.3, 36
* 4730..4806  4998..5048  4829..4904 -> -3.8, 32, 30.5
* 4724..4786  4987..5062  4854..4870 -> -0.8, 33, 31.4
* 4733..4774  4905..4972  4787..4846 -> 8.4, 35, 37.3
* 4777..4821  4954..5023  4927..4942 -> -4.0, 29.6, 31.3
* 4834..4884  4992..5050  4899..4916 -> -3.0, 32.5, 30.5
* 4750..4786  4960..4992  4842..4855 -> -1.0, 30.4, 32.3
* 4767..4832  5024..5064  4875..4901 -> -2.1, 30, 32.8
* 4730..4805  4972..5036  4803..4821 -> -0.5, 31.9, 31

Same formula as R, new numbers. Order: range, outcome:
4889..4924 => 39.3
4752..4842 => 35.9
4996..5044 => 34.3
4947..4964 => 45.7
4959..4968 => 34.4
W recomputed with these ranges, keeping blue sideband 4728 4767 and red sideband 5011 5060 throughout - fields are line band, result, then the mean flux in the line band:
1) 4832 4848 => 1.80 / 30.4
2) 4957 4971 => -0.07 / 32.8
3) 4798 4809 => 1.08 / 31.3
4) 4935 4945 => -1.95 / 39.3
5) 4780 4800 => 4.52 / 27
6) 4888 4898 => 0.04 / 33.4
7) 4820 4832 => 0.93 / 31.8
